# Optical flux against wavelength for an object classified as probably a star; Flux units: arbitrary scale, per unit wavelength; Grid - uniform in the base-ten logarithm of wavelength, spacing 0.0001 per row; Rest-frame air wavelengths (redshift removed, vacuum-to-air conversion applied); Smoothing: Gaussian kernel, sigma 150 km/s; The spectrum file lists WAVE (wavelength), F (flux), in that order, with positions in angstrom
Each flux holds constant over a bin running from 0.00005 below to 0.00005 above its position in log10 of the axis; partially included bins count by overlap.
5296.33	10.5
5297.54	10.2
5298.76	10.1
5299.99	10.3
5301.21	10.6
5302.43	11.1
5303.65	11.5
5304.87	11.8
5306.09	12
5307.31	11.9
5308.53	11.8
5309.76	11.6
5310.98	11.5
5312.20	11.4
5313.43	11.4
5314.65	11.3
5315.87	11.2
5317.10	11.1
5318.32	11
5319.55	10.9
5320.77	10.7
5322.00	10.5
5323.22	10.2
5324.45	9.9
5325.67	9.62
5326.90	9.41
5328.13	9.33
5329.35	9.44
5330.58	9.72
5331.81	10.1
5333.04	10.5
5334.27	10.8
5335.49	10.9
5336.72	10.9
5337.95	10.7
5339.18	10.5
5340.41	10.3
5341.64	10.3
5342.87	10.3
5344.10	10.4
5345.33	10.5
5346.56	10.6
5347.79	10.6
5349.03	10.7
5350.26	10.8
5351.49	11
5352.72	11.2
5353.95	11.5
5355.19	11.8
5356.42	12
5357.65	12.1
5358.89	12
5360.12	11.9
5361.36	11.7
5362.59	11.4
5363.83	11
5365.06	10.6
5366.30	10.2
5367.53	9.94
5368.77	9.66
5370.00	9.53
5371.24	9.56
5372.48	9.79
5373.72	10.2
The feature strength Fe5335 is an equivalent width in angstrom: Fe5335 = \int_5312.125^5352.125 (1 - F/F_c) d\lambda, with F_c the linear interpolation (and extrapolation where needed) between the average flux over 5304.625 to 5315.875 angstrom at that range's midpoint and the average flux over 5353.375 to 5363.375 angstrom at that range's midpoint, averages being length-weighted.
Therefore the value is 4.0 angstrom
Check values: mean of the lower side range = 11.6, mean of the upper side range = 11.8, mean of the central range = 10.5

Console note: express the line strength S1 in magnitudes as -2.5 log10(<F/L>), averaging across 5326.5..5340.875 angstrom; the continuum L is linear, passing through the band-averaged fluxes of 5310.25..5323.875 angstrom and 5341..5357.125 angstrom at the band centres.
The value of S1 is 0.08 mag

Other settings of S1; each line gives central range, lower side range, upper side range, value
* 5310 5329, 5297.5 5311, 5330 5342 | 0.024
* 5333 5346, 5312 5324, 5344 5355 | 0.033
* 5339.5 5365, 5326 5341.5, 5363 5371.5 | -0.095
